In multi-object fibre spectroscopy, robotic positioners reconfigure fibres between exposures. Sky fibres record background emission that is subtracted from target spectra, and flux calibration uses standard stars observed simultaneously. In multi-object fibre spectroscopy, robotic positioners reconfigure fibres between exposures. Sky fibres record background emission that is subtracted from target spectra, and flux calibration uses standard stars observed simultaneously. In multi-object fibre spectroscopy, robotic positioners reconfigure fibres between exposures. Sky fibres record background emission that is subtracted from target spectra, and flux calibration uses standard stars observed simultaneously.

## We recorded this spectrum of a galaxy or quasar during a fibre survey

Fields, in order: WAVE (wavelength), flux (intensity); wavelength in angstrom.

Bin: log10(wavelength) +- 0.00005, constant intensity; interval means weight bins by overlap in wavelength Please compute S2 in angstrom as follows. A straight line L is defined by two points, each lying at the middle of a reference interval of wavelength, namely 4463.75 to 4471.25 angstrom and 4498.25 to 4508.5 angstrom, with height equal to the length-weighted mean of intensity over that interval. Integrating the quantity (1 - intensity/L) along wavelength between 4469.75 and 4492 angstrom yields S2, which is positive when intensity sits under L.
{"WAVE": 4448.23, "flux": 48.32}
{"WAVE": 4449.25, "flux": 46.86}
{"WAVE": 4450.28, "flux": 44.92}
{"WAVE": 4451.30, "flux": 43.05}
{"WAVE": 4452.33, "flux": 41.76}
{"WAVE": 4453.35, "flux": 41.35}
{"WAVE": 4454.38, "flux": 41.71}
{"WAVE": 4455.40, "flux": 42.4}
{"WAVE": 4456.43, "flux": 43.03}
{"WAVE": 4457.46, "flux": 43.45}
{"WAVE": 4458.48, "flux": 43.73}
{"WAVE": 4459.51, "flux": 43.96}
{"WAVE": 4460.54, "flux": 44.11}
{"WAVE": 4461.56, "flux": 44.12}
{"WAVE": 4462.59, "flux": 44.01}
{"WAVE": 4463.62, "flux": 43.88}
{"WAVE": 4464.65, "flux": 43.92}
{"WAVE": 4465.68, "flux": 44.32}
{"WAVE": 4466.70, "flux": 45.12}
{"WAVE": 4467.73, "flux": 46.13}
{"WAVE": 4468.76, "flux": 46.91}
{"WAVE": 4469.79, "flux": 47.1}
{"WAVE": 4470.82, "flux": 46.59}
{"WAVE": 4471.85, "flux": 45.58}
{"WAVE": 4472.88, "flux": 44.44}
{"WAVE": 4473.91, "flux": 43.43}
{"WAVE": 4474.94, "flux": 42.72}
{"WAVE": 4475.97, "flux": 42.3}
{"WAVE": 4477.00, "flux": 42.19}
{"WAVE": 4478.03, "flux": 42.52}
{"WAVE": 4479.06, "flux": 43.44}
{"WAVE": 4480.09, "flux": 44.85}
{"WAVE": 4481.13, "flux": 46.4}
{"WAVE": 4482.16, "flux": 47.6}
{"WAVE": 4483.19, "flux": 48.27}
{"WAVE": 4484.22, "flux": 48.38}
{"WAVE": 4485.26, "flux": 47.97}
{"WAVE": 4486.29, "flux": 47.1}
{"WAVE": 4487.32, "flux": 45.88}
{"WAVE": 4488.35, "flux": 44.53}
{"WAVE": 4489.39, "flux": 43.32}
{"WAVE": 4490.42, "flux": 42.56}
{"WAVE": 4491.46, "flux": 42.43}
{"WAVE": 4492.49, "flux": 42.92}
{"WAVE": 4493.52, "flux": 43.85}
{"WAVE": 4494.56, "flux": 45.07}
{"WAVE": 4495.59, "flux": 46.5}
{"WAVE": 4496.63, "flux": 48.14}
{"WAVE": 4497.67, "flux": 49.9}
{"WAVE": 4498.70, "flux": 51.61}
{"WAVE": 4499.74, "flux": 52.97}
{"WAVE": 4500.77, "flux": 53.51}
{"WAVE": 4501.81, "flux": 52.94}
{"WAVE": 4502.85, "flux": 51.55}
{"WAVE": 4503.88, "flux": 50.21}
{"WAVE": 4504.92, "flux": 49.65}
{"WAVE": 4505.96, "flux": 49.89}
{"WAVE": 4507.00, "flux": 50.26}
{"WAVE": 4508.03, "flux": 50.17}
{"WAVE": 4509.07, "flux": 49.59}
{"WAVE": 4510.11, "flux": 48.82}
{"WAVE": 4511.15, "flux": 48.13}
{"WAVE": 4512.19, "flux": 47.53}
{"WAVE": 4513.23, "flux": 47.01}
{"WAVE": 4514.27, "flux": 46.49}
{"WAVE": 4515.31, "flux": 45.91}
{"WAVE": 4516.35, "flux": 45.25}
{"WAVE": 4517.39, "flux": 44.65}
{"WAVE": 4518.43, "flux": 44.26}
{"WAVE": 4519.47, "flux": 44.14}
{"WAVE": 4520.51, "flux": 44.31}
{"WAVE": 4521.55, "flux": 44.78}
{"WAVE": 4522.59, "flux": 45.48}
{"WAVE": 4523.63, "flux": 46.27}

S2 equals 1.30 angstrom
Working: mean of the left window 45.6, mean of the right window 51.3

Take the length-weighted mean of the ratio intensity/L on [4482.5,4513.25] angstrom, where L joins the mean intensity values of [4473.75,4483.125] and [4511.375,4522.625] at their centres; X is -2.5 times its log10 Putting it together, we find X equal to -0.07 mag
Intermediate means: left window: 44.2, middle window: 48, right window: 45.5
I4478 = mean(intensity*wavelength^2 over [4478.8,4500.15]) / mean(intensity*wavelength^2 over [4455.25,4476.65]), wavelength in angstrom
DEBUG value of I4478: 1.1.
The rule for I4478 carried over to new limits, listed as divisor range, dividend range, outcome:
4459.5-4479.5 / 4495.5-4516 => 1.14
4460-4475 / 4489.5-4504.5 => 1.08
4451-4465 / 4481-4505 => 1.12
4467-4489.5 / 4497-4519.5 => 1.09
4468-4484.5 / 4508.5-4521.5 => 1.04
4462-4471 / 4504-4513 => 1.11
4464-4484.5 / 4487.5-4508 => 1.08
